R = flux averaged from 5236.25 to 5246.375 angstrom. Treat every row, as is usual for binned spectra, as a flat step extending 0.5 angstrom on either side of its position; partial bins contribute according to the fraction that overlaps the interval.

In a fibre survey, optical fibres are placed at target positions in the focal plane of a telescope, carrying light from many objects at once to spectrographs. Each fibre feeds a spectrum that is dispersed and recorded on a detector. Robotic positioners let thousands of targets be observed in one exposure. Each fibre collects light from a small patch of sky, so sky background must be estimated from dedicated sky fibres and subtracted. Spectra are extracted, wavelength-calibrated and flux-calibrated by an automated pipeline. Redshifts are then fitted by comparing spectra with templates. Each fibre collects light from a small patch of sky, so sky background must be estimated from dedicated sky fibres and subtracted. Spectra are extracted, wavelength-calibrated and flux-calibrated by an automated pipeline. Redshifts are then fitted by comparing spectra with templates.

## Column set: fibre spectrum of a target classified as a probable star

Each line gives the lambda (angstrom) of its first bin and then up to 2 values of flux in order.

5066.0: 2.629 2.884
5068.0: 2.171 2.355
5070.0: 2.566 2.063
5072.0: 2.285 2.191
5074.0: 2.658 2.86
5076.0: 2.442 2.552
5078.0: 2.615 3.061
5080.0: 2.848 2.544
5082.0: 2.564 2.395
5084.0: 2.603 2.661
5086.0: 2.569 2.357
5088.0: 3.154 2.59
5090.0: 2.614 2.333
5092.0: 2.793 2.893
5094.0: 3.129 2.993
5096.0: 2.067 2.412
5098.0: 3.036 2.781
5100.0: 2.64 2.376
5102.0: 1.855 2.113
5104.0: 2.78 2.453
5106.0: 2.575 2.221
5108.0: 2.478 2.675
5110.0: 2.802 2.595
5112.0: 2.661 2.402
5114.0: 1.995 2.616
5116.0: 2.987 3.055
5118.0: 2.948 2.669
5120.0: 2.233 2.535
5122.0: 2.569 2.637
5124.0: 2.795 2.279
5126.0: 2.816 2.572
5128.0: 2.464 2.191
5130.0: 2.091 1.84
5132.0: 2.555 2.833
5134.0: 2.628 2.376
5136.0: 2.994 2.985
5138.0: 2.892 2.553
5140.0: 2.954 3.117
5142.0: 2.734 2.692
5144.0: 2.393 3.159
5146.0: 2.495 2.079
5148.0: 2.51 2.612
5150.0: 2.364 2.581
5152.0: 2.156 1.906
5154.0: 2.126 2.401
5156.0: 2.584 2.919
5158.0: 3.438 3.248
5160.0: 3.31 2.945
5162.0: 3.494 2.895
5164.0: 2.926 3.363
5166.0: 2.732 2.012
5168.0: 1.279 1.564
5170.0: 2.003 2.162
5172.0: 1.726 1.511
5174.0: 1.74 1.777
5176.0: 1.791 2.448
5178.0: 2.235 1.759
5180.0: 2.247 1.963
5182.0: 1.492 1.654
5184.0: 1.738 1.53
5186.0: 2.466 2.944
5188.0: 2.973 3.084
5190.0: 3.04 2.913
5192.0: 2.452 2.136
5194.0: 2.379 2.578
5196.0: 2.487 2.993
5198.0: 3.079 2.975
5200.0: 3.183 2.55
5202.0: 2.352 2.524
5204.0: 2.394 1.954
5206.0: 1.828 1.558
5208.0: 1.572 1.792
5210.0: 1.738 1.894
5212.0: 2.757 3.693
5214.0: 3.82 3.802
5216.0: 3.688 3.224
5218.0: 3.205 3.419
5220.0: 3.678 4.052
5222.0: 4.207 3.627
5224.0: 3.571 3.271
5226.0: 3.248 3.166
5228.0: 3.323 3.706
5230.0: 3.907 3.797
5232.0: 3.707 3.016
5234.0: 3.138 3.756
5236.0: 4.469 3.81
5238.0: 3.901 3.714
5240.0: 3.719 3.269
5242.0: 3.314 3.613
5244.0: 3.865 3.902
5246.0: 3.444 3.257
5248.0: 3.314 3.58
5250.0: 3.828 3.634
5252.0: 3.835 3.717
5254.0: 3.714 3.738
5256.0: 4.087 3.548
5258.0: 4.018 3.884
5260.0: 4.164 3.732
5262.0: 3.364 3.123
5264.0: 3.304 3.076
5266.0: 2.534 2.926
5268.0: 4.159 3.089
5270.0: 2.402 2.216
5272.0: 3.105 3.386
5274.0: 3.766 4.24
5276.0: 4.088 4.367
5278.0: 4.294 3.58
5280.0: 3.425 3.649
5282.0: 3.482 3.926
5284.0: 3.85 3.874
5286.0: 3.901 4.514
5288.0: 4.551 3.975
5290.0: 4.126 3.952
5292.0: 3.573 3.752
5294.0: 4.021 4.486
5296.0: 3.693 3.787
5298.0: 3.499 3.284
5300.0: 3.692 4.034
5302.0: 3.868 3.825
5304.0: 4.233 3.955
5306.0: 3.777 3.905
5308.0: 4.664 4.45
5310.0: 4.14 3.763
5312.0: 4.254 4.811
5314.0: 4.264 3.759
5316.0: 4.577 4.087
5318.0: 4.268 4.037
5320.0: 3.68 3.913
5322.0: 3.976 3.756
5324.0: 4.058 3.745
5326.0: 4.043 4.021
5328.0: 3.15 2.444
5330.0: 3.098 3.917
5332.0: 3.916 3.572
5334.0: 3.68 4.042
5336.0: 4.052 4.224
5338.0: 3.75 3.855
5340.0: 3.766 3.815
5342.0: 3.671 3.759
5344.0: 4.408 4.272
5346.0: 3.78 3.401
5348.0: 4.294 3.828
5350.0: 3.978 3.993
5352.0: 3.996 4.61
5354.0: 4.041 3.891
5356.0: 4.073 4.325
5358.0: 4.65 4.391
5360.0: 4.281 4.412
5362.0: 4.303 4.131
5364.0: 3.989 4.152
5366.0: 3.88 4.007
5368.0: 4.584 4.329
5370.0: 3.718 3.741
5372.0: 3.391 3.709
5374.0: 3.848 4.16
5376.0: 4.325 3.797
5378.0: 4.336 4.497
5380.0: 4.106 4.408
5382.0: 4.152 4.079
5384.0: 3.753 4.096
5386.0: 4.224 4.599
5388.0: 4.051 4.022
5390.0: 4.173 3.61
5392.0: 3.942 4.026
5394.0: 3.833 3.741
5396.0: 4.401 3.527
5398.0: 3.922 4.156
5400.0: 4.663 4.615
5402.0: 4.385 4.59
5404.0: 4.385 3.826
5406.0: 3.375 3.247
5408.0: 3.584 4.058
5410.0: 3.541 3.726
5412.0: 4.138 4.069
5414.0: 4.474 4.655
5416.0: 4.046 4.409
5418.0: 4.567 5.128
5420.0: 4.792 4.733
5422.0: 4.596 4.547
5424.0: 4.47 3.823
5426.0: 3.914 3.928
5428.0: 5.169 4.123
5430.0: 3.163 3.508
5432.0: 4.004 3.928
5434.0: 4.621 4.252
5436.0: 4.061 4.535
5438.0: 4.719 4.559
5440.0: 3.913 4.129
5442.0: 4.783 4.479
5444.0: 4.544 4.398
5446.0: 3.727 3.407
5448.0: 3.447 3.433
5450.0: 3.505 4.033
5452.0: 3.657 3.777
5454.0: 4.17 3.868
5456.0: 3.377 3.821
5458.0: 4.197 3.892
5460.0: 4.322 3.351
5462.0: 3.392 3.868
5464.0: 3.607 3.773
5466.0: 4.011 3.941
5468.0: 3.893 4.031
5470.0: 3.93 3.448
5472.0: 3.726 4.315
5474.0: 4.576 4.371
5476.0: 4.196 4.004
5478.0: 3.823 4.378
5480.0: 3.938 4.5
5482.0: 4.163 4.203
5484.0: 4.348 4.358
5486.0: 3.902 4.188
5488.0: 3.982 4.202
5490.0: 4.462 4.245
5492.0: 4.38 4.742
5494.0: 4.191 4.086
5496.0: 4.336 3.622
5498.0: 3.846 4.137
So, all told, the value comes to 3.68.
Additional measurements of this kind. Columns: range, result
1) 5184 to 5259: 3.18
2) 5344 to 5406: 4.1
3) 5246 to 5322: 3.79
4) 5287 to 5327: 4.01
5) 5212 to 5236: 3.57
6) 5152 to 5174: 2.48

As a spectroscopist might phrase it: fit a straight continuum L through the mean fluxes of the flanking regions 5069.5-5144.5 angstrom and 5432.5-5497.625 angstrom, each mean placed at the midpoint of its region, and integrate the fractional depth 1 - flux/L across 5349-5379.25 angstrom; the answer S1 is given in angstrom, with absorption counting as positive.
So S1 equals -3.8 angstrom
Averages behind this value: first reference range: 2.59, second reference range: 4.06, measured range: 4.11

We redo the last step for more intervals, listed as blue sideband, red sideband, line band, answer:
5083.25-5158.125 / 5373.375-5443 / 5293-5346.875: -3.4 angstrom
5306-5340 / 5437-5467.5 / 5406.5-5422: -1.1 angstrom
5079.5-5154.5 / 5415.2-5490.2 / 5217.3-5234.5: -2.6 angstrom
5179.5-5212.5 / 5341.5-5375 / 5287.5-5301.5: -2.1 angstrom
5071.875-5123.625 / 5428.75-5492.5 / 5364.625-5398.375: -2.9 angstrom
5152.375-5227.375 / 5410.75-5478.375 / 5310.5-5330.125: -3.2 angstrom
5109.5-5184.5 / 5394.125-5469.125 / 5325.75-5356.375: -2.5 angstrom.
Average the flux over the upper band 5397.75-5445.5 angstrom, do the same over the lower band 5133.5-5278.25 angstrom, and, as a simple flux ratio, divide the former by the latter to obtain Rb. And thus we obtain 1.4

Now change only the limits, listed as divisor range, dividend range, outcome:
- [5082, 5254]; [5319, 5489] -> 1.47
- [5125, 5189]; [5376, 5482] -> 1.68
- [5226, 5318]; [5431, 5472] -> 1.06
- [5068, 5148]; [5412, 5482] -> 1.59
